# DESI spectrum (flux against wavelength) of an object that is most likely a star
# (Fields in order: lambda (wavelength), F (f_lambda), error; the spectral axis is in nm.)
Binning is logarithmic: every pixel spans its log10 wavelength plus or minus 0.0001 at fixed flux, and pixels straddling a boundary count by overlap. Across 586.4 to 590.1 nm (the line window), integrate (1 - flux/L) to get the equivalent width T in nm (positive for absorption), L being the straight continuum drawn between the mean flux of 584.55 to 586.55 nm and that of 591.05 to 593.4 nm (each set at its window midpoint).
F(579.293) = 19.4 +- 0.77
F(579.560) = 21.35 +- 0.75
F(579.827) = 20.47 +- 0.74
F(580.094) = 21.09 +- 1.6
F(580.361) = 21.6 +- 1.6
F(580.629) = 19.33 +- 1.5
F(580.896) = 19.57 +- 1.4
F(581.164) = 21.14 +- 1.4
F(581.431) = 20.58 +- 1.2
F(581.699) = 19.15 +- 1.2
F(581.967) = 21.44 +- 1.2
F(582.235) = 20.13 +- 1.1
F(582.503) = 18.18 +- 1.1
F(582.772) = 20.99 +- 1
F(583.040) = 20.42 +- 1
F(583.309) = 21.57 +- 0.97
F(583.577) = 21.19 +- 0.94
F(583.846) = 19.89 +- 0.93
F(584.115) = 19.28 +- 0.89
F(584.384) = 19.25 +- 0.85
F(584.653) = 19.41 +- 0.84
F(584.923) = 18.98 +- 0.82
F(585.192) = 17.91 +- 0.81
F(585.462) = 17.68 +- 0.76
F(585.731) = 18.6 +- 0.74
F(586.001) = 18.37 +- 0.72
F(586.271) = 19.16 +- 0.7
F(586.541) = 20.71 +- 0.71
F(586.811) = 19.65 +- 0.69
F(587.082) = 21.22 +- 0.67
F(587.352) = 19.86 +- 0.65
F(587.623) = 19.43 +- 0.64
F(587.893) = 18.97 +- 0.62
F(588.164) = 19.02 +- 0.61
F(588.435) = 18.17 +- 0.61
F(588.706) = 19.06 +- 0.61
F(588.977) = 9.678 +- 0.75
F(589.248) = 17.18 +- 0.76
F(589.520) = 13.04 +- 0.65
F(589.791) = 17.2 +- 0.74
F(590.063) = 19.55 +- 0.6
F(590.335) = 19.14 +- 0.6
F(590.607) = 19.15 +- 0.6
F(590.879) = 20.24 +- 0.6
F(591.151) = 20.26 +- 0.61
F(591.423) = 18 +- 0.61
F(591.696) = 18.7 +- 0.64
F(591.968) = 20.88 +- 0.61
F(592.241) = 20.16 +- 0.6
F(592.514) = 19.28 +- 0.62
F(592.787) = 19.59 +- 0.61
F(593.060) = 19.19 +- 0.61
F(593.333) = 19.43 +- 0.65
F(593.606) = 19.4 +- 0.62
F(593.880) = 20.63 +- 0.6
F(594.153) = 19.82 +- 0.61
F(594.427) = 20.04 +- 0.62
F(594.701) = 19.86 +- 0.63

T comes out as 0.20 nm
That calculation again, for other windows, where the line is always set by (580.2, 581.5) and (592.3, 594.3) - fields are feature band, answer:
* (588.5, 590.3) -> 0.33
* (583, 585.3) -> 0.05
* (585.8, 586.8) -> 0.04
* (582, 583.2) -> 0.01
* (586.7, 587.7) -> 0.00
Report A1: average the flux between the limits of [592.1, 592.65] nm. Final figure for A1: 19.7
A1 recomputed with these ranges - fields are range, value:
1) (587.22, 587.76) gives 19.6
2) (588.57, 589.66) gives 14.8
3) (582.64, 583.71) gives 21.1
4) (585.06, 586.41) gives 18.4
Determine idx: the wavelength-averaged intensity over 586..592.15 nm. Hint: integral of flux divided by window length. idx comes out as 18.6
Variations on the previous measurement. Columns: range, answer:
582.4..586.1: 19.4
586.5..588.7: 19.5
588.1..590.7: 17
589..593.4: 18.6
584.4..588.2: 19.2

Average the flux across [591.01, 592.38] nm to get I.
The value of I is 19.6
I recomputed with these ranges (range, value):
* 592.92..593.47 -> 19.3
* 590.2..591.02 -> 19.5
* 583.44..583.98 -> 20.6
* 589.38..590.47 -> 17.2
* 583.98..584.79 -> 19.3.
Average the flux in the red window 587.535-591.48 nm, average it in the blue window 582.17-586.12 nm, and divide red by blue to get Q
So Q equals 0.92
